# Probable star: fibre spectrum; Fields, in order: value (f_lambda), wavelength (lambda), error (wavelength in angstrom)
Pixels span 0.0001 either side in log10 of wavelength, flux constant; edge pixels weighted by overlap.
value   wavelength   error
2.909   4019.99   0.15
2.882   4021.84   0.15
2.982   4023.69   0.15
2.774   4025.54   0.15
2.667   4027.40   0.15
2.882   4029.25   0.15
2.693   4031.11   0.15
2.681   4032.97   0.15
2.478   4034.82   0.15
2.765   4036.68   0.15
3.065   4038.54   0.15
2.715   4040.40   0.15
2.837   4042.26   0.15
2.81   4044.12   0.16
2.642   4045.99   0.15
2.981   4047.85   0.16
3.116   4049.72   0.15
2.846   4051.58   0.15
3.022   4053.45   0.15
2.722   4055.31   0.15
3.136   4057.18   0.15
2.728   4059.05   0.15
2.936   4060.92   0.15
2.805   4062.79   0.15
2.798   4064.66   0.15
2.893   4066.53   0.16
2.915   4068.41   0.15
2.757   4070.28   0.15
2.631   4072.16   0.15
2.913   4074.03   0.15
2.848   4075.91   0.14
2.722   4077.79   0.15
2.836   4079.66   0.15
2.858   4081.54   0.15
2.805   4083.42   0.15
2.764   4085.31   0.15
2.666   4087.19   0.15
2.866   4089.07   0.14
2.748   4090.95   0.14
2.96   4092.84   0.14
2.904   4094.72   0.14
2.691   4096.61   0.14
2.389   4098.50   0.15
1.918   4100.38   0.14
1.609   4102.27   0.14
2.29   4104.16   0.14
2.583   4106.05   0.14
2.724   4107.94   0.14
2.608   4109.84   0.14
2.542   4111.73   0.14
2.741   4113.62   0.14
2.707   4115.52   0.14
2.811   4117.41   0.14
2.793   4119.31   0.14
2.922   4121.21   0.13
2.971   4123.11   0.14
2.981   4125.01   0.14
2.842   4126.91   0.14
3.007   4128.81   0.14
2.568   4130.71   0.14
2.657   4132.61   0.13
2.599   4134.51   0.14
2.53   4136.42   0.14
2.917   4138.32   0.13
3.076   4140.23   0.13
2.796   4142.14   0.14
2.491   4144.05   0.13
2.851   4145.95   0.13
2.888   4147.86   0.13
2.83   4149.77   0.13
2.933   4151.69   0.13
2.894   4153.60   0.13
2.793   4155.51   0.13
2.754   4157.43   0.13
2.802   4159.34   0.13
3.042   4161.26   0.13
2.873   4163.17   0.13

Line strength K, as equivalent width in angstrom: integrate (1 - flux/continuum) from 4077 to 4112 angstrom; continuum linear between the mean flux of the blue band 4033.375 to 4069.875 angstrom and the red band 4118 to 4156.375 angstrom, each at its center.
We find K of 2.8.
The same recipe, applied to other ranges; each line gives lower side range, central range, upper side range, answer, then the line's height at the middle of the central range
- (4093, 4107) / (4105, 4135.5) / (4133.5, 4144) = -2.11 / 2.57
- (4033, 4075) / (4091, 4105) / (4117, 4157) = 2.03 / 2.83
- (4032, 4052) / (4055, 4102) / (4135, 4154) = 1.00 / 2.81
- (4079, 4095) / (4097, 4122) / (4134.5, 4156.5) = 2.68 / 2.81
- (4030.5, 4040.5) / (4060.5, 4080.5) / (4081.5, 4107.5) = -1.39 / 2.64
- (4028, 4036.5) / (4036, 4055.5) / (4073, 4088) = -1.08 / 2.72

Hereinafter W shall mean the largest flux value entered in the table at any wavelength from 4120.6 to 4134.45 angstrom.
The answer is 3.007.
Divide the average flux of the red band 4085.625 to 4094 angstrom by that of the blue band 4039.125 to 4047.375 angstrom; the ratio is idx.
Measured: 1.0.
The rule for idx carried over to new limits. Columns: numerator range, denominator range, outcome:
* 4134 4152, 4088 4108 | 1.11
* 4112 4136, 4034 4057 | 0.98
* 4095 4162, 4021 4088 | 0.96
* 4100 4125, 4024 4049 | 0.93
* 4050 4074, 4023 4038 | 1.04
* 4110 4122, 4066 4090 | 0.98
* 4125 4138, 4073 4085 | 0.97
